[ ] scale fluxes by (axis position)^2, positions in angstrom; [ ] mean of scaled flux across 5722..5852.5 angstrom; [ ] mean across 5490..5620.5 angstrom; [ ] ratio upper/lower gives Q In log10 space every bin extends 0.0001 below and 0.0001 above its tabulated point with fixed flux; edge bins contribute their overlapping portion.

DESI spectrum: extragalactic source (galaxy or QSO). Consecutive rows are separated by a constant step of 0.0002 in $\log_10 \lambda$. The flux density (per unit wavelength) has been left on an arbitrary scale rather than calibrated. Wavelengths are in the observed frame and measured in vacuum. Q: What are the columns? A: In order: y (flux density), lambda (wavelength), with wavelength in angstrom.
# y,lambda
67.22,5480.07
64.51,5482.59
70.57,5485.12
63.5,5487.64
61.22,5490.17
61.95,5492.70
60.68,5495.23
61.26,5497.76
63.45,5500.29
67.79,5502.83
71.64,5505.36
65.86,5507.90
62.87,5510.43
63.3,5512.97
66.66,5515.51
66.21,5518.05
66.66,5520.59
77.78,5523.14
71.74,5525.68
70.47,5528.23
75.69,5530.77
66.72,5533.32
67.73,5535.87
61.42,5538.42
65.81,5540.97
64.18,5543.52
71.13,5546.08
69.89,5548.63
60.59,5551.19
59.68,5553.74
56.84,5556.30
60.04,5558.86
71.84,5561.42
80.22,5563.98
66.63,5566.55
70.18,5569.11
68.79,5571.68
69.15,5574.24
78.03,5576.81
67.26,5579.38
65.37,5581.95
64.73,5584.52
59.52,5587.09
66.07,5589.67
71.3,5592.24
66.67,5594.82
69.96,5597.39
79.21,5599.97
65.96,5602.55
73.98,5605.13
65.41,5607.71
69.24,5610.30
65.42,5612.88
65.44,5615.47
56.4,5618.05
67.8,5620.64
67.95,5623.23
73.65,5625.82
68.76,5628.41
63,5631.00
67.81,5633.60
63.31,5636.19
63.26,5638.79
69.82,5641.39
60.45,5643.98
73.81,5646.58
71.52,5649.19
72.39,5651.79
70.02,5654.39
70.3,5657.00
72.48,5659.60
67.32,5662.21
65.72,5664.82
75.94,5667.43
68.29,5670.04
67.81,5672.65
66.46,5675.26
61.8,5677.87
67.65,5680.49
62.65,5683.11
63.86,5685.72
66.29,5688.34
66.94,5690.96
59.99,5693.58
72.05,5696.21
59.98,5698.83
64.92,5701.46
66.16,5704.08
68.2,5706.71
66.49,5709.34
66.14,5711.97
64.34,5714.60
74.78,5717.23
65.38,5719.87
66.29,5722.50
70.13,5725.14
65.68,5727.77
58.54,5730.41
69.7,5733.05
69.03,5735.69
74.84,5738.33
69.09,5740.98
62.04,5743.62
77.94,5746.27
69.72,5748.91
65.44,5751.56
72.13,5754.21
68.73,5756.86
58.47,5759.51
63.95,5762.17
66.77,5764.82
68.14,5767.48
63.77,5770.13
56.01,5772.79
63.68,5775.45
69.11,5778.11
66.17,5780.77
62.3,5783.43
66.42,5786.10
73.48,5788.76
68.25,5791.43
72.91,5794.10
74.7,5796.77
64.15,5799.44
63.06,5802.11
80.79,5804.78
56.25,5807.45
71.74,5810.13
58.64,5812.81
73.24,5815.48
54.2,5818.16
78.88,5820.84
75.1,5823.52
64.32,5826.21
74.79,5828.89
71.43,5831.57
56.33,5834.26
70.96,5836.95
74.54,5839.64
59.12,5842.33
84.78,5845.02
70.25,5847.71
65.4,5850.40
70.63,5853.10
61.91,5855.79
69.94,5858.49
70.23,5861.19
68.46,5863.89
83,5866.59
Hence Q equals 1.10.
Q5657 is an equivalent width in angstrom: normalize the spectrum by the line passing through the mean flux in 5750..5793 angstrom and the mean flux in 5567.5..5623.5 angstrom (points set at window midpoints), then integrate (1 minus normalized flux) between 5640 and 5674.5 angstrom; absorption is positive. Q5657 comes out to -1.3 angstrom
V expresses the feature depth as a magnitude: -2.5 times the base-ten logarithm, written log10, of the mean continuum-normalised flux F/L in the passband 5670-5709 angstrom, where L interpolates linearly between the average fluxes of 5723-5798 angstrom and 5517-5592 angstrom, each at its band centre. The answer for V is 0.03 mag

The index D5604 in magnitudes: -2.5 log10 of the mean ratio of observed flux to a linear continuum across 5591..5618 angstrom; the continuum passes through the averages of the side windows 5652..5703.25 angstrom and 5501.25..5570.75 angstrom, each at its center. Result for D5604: -0.02 mag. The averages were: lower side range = 67.4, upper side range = 67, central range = 68.7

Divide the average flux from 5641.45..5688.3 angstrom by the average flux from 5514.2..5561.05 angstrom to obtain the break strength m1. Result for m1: 1.0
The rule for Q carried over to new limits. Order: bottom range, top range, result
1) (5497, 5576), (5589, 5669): 1.05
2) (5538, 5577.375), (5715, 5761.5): 1.08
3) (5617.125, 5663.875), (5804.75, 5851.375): 1.08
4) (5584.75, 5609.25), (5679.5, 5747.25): 1.02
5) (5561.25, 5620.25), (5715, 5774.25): 1.03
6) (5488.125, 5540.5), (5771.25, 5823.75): 1.12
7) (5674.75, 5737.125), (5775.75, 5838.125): 1.07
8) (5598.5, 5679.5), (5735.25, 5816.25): 1.04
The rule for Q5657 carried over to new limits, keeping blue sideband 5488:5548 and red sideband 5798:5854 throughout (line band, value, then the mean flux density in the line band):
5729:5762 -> 0.1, 67.8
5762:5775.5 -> 0.9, 63.7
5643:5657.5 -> -0.5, 69.9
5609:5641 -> 0.6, 66.1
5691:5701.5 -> 0.5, 64.4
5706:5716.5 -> 0.2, 66.7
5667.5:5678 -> 0.0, 67.8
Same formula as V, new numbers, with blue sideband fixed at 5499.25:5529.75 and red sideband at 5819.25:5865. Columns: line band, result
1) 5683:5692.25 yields 0.06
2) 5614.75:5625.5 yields 0.05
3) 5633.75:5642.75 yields 0.05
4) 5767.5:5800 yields 0.04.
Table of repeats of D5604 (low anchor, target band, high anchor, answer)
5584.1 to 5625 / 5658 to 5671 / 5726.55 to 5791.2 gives -0.046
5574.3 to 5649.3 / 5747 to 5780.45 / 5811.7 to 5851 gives 0.045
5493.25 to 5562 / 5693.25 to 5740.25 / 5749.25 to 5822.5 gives -0.006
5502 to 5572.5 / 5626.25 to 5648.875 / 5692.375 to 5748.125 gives 0.009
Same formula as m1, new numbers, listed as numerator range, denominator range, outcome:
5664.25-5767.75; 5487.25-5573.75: 1.01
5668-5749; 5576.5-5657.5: 0.99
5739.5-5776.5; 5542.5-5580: 0.98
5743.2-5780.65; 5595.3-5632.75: 0.97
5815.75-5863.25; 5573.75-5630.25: 1.02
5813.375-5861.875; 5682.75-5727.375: 1.04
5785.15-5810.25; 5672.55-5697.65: 1.06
